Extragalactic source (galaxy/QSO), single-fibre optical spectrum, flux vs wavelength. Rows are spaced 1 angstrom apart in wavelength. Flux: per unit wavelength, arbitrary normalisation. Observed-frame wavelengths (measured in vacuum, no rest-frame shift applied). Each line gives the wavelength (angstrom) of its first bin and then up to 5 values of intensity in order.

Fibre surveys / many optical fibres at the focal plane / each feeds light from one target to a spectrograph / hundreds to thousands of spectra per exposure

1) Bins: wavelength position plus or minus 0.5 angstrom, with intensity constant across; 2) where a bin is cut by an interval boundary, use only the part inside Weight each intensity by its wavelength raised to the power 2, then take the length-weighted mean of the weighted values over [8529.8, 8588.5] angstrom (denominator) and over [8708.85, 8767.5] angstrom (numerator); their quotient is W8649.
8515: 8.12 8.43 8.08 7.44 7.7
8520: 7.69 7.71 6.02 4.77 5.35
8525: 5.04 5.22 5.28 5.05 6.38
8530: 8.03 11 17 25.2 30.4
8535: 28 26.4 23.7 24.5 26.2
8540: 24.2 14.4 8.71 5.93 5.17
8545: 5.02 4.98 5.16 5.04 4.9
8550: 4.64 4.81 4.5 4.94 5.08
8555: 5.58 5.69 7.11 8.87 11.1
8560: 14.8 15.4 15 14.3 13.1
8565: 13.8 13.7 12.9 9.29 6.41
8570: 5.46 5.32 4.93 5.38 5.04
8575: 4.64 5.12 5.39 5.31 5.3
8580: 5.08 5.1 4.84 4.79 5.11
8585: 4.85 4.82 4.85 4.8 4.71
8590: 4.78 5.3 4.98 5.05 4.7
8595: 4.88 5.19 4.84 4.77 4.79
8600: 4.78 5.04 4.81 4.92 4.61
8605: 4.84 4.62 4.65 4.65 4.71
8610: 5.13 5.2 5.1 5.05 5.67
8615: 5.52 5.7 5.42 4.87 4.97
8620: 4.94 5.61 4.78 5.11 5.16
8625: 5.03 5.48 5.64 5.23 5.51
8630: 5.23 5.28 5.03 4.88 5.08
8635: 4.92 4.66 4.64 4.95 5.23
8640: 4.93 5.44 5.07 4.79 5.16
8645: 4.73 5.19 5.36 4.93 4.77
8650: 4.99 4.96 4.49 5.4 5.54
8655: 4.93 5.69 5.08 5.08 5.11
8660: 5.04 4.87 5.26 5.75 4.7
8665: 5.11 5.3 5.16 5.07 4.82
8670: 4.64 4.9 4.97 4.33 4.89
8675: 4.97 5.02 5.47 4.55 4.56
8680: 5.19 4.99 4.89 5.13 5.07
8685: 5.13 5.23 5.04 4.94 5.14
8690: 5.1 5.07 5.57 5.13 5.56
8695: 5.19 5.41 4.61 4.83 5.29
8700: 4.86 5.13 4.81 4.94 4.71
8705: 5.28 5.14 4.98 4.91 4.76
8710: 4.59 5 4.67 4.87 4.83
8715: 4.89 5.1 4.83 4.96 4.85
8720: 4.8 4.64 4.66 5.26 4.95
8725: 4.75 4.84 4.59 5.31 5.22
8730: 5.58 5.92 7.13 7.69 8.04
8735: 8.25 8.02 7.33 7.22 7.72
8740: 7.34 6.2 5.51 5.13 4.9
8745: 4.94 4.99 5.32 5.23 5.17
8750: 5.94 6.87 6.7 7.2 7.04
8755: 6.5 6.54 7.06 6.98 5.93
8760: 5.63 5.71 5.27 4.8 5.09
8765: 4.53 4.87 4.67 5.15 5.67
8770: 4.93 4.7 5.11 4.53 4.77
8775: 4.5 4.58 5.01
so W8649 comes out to 0.60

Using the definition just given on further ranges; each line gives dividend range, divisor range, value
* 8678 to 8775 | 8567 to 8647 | 1.09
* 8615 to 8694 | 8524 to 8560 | 0.47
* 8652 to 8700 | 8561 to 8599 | 0.78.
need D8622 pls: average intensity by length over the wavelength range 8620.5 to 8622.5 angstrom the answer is 5.2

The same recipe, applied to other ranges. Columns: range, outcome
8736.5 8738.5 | 7.28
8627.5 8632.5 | 5.26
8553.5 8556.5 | 5.45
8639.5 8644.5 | 5.08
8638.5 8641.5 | 5.2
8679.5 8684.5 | 5.05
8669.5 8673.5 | 4.71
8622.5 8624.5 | 5.13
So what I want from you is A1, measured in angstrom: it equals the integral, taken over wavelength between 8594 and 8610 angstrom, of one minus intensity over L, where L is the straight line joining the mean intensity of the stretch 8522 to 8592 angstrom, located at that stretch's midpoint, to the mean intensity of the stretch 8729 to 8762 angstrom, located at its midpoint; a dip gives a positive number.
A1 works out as 7.0 angstrom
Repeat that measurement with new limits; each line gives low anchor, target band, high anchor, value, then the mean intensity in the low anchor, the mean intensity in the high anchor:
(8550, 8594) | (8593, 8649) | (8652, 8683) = 9.0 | 7.09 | 5.04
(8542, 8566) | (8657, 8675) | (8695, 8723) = 2.5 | 8.17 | 4.91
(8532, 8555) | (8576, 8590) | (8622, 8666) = 7.0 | 13.2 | 5.1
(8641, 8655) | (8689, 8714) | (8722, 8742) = 3.6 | 5.04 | 6.32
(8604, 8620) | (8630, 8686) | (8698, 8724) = -0.4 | 5.05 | 4.91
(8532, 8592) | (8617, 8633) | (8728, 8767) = 6.2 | 9.68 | 6.17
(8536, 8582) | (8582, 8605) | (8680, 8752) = 9.7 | 9.27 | 5.43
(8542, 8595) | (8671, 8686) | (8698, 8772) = 2.6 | 6.79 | 5.58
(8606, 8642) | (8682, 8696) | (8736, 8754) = 1.3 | 5.12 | 6.18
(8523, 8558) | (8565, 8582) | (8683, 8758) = 5.7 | 11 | 5.56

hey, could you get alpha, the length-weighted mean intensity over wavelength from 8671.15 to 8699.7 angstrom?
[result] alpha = 5.04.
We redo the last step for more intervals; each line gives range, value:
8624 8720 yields 5.04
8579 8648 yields 5.02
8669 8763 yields 5.47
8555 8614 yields 6.53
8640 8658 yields 5.08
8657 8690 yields 5.01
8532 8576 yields 11.4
